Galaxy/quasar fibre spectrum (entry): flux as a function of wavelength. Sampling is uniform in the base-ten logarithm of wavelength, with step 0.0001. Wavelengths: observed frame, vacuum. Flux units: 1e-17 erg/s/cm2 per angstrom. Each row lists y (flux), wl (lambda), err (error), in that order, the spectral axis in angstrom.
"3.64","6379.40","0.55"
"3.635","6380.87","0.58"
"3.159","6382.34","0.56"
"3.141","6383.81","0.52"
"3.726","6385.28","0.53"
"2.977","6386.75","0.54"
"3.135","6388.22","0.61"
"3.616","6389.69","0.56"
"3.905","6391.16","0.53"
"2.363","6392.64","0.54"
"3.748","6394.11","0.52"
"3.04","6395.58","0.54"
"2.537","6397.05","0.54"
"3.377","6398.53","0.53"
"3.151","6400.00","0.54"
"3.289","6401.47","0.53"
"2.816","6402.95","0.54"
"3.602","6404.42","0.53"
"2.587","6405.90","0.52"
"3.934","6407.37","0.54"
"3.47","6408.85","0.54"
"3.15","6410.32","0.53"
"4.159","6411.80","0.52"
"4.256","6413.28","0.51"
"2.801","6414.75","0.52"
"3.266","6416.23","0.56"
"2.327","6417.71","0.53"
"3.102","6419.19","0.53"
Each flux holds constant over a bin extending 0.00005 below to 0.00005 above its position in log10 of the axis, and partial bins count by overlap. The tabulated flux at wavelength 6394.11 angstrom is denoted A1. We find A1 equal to 3.748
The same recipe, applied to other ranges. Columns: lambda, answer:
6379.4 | 3.64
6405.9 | 2.587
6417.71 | 2.327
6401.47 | 3.289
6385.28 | 3.726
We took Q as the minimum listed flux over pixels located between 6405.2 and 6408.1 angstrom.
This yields 2.587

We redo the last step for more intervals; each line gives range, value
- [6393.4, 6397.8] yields 2.537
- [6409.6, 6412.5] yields 3.15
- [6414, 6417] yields 2.801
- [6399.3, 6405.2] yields 2.816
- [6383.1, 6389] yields 2.977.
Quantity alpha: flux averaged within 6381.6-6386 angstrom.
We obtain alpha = 3.34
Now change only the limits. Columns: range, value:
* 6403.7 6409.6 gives 3.4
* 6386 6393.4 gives 3.2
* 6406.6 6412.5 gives 3.67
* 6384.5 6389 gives 3.28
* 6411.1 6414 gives 4.2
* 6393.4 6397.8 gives 3.1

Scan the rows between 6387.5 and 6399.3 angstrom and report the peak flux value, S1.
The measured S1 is 3.905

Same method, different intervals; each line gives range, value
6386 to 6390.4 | 3.616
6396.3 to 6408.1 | 3.934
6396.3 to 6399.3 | 3.377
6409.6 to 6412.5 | 4.159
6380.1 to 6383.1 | 3.635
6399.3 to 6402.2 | 3.289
